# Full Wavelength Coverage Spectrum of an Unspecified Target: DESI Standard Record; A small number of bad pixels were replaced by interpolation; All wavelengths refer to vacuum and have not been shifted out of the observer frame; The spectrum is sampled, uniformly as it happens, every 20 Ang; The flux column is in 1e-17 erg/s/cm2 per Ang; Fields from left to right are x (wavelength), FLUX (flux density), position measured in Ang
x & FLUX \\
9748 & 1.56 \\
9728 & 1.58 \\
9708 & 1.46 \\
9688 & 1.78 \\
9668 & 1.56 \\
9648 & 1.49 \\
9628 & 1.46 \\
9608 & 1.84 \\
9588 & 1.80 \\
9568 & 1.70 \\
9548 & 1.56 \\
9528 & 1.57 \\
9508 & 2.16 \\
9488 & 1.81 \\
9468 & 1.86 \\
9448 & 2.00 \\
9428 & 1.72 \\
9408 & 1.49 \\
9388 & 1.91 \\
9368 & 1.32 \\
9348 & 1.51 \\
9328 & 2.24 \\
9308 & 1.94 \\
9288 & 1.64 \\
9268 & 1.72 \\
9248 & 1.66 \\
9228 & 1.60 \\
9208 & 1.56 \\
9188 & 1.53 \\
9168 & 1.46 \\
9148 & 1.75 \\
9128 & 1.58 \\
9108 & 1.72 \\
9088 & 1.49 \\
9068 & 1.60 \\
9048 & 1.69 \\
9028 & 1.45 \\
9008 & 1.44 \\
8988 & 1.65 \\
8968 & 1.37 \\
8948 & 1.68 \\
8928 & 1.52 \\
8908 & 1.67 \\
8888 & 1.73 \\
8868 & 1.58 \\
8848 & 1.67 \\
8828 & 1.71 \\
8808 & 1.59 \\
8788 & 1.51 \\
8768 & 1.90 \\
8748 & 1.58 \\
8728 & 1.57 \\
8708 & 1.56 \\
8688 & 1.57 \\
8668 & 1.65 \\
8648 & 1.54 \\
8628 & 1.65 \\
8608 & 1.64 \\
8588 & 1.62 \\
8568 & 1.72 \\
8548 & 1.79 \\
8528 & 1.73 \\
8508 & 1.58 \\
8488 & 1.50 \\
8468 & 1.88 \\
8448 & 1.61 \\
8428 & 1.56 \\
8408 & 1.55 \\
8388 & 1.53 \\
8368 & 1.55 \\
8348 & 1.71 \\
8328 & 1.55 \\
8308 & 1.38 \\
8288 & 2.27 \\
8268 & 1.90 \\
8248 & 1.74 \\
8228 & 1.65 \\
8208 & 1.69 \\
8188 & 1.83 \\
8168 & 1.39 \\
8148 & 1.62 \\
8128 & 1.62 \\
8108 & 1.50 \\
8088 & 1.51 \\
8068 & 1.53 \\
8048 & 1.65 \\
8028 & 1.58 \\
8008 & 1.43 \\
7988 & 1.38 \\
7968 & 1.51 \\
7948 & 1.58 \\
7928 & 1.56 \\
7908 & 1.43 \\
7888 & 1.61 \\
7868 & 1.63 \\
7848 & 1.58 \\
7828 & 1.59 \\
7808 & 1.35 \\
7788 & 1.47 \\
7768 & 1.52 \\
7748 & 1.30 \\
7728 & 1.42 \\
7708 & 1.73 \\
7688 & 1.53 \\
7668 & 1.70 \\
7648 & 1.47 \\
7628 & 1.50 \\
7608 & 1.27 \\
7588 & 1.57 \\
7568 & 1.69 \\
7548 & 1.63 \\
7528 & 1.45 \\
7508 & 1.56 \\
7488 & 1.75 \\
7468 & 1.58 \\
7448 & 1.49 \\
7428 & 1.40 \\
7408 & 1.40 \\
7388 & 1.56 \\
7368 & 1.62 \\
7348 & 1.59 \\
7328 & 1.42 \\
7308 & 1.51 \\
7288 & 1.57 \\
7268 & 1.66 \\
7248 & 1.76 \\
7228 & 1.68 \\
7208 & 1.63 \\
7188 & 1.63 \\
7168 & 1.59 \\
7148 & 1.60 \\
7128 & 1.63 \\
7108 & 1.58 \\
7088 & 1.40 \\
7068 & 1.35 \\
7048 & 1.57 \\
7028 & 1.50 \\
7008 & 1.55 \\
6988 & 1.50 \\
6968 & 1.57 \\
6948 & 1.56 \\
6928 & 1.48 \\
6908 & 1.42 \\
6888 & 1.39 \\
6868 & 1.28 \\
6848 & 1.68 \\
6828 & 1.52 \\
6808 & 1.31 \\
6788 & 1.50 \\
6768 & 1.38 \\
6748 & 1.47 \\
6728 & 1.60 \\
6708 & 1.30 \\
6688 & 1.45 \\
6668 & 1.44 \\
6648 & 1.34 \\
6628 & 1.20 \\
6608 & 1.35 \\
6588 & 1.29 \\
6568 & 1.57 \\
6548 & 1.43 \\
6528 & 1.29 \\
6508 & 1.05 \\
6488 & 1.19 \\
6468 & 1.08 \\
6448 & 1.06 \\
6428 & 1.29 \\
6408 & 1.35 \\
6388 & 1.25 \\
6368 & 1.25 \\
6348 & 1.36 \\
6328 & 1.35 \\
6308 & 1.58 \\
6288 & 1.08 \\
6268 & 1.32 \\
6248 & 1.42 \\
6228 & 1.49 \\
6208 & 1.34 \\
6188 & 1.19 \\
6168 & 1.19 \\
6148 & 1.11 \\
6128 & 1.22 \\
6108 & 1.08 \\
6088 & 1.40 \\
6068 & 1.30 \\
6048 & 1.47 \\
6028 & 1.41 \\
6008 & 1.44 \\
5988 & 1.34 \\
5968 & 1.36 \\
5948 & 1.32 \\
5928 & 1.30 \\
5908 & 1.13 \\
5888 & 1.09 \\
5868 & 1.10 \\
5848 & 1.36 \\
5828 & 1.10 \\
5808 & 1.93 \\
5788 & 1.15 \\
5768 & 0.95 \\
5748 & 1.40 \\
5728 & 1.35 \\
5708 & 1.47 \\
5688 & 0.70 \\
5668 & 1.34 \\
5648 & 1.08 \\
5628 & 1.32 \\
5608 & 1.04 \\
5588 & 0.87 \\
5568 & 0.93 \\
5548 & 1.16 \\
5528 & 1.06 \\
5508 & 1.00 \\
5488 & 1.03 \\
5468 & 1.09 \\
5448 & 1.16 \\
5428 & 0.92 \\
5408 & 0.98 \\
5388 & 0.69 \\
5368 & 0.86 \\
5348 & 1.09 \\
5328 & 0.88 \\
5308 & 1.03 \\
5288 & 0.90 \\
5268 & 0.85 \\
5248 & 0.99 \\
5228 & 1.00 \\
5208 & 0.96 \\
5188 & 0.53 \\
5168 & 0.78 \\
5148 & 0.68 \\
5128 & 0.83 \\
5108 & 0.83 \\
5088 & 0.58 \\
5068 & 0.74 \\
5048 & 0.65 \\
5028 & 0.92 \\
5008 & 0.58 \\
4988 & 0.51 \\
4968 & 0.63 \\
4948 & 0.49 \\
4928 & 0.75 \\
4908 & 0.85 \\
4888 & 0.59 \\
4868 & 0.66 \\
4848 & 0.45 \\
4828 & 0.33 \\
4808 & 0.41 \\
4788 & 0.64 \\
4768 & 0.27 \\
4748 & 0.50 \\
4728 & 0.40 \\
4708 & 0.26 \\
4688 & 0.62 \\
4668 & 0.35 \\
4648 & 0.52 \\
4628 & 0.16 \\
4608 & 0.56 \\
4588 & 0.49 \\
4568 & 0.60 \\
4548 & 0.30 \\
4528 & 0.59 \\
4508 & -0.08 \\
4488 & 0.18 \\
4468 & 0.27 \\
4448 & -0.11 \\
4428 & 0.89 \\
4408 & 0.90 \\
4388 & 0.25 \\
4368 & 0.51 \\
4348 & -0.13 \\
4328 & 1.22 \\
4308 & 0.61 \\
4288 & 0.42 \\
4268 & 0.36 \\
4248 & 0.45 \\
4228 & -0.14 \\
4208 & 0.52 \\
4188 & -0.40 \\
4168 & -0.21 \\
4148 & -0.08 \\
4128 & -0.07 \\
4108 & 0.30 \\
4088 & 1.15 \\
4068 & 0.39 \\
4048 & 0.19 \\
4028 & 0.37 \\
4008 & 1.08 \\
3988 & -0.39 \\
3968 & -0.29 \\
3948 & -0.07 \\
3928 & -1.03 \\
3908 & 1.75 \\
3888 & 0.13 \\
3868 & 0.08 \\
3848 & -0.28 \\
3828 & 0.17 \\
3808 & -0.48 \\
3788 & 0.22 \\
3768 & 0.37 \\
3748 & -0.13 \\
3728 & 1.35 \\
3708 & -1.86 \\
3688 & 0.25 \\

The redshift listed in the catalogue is 0.26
